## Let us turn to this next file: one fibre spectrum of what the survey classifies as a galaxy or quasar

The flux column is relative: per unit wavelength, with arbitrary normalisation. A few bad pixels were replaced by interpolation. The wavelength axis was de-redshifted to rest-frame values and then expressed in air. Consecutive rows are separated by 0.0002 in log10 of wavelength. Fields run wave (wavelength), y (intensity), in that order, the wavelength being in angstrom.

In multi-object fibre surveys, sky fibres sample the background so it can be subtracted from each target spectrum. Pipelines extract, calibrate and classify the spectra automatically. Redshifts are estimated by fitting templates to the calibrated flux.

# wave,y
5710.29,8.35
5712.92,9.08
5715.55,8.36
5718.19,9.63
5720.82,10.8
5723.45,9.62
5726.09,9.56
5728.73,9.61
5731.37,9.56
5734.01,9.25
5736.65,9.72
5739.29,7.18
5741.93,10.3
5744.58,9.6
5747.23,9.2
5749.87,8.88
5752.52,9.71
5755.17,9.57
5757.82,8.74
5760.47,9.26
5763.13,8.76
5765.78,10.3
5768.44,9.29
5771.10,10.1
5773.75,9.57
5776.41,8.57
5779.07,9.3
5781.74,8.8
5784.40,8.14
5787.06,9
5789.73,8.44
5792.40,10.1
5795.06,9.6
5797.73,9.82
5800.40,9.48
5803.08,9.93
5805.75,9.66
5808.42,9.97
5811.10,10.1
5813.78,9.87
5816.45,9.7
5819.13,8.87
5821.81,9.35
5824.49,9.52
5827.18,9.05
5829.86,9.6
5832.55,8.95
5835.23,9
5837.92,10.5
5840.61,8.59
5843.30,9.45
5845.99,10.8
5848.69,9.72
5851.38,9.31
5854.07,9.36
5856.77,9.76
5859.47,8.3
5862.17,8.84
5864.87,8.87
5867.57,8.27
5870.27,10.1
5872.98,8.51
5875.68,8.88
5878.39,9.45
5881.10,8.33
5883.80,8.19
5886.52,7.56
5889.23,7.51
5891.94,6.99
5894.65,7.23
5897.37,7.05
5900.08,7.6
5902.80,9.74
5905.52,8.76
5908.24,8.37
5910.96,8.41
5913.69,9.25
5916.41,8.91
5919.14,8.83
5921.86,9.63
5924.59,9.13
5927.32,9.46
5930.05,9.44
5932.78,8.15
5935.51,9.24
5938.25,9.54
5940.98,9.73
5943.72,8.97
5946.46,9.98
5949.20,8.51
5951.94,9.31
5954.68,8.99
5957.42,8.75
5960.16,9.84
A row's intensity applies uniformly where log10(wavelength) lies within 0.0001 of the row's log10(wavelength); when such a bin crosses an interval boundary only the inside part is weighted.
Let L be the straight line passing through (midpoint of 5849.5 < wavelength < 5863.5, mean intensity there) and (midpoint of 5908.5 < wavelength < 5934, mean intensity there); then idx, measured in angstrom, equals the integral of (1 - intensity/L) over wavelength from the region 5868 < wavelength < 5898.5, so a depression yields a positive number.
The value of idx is 3.1 angstrom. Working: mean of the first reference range 9.14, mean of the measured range 8.17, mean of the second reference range 9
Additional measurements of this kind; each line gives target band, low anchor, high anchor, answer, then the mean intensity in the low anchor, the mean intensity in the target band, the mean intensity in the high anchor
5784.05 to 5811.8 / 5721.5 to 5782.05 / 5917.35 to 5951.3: -0.59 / 9.35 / 9.51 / 9.21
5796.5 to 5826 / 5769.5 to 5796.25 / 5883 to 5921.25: -2.38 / 9.16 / 9.65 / 8.2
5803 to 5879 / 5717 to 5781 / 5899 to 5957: -1.25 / 9.41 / 9.38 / 9.05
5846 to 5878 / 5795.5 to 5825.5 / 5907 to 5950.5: 0.85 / 9.66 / 9.16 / 9.1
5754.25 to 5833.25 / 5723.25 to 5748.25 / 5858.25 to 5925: -3.10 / 9.35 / 9.38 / 8.5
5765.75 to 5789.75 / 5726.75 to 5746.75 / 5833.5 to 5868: 0.49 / 9.32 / 9.13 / 9.31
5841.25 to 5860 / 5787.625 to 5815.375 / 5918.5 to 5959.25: -0.08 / 9.68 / 9.55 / 9.19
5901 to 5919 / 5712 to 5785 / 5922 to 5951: 0.73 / 9.31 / 8.86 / 9.23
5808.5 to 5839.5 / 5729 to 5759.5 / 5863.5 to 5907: -2.79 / 9.26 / 9.51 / 8.32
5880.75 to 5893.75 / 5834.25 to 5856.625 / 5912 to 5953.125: 2.43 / 9.61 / 7.66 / 9.2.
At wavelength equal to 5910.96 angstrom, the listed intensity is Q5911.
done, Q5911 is 8.41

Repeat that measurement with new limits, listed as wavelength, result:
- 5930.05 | 9.44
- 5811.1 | 10.1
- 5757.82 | 8.74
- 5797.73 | 9.82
